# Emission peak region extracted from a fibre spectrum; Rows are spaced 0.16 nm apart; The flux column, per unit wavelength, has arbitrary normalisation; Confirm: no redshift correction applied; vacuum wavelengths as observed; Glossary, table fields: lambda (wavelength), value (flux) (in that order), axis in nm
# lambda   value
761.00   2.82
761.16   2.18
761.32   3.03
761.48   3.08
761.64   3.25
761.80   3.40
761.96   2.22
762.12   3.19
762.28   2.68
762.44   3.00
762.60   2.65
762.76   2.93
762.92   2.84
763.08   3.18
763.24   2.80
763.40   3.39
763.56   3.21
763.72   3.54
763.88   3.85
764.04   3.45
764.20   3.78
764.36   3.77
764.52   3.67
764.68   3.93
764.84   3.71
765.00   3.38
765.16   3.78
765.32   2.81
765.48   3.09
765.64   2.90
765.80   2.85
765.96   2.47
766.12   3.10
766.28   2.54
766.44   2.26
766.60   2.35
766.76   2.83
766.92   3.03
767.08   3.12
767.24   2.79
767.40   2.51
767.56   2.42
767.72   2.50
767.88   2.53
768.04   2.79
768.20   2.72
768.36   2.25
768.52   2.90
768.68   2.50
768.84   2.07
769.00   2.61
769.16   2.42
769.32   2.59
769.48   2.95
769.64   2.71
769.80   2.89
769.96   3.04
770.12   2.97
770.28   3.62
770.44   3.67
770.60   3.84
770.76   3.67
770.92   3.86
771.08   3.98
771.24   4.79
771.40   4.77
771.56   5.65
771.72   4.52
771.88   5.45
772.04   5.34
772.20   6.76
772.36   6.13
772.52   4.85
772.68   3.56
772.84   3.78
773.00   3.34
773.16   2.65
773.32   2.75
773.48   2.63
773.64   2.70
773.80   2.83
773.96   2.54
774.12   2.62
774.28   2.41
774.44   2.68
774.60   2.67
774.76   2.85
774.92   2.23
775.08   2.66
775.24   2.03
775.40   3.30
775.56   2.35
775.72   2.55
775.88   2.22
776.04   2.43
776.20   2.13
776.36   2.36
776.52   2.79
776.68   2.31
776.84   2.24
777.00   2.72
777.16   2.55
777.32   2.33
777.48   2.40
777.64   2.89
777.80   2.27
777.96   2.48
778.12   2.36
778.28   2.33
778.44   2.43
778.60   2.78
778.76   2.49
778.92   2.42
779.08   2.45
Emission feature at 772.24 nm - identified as [O III]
